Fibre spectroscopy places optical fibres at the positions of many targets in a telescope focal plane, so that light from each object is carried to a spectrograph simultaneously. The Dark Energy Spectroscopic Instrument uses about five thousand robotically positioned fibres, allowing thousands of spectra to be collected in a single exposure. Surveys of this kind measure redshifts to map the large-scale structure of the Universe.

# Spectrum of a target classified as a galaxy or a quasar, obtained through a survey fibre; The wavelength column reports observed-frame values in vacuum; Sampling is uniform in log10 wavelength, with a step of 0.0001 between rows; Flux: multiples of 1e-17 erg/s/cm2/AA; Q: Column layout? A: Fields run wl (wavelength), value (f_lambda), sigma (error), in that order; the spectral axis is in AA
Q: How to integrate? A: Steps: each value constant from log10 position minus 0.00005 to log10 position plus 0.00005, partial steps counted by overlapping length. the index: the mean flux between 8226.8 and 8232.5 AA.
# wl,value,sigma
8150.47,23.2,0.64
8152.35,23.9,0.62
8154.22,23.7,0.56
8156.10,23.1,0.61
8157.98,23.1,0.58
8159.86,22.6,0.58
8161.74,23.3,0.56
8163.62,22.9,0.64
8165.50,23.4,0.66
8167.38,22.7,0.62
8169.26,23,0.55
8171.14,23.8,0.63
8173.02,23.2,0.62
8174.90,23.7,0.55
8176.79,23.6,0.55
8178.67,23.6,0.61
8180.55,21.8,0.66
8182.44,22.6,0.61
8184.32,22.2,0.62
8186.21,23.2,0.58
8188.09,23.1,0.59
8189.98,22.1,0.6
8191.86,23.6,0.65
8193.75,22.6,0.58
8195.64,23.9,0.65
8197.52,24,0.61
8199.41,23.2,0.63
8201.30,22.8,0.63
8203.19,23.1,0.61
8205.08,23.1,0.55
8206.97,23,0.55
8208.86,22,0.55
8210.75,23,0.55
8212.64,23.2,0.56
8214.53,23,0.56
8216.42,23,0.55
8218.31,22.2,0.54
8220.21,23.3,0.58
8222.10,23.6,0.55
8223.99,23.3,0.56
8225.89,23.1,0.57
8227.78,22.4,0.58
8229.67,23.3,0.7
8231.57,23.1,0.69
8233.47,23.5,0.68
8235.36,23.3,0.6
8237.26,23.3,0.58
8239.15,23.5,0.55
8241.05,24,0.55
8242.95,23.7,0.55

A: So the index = 23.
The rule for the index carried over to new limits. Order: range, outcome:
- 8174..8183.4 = 23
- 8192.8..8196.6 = 23.3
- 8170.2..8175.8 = 23.6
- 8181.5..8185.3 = 22.4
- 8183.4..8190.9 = 22.6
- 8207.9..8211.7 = 22.5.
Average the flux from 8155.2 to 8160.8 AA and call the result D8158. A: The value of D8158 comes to 22.9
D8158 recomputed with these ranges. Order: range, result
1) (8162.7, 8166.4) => 23.1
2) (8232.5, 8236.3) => 23.4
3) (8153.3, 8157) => 23.4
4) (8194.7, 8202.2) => 23.5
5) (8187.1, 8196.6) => 23.1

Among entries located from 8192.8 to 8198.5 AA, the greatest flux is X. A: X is 24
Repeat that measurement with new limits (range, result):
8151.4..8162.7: 23.9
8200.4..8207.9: 23.1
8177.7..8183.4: 23.6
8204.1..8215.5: 23.2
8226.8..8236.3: 23.5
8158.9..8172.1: 23.8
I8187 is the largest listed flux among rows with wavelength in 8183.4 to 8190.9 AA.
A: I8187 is 23.2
